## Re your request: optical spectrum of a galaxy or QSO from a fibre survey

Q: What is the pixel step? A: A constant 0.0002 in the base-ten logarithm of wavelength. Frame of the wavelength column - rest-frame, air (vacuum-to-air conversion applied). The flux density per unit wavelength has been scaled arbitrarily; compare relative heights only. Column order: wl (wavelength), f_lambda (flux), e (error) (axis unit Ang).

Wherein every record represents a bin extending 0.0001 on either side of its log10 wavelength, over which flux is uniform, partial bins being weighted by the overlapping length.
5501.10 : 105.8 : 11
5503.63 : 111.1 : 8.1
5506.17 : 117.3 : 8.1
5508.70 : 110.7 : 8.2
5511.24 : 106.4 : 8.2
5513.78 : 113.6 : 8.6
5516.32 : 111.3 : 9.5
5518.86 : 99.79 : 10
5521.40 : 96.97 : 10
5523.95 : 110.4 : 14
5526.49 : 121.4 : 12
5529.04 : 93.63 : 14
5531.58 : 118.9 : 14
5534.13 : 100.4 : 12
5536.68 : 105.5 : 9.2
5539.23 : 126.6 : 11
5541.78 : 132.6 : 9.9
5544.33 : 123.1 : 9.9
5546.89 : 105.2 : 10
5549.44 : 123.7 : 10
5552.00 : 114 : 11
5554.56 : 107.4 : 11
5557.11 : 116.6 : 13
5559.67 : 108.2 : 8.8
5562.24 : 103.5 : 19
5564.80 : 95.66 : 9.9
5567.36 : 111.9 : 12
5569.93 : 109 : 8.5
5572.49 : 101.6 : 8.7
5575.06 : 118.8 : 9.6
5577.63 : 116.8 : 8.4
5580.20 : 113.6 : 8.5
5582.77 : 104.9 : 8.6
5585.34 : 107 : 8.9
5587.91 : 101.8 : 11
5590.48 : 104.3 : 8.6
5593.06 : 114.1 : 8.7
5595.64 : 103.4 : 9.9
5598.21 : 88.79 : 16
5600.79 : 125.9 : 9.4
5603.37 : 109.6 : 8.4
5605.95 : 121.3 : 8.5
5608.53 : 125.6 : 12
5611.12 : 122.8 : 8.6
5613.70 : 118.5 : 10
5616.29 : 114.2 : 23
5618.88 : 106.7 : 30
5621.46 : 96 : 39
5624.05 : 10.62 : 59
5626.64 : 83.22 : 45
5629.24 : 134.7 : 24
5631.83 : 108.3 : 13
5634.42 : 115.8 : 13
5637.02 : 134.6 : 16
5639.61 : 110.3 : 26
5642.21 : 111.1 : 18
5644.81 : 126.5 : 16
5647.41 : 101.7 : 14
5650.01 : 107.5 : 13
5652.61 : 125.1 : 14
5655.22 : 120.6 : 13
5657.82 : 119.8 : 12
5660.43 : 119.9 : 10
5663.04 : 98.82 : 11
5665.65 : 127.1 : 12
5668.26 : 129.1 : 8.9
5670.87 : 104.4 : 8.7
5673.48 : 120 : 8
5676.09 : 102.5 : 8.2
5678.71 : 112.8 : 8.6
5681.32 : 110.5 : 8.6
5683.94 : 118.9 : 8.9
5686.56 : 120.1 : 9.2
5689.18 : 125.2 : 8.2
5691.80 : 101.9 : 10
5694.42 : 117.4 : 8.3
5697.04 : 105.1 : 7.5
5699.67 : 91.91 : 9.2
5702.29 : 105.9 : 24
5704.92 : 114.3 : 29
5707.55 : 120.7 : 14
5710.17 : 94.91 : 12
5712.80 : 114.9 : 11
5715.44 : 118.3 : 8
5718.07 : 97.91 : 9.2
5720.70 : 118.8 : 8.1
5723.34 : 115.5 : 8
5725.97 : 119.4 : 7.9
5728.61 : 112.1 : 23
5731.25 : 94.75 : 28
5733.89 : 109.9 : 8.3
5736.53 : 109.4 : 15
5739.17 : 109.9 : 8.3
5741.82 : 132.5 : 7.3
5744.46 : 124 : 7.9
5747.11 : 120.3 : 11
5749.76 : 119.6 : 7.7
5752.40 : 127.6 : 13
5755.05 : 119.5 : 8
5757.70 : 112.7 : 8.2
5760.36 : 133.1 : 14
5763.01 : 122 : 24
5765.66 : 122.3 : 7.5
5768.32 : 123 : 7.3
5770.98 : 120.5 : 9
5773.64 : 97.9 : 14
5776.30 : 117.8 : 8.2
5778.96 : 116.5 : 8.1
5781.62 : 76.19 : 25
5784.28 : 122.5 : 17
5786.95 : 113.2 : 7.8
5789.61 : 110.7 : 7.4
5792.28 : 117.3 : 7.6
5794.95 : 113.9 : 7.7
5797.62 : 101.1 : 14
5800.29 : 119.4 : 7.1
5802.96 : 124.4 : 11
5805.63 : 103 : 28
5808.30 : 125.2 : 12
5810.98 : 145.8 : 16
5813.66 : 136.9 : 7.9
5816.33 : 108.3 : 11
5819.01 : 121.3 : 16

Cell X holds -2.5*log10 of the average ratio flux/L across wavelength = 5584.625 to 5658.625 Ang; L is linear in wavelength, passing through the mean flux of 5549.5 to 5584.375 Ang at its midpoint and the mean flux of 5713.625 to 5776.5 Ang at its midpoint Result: 0.03 mag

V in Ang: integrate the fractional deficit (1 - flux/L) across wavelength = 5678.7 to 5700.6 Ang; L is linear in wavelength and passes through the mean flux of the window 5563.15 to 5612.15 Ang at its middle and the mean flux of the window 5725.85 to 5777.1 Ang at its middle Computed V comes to 0.5 Ang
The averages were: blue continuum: 110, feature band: 112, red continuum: 117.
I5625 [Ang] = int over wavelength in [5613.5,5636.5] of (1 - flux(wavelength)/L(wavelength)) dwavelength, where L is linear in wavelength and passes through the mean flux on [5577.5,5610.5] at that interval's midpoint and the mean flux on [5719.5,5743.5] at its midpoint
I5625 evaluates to 2.6 Ang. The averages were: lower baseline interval 111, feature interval 98.9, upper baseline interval 114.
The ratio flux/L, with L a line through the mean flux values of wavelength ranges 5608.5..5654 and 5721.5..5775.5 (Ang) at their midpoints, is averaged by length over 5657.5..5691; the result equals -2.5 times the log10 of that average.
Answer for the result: -0.04 mag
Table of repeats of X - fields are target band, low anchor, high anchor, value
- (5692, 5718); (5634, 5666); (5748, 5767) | 0.106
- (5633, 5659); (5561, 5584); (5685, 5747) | -0.066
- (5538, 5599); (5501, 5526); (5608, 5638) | -0.037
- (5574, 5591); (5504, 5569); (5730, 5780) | 0.025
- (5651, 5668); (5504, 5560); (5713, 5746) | -0.055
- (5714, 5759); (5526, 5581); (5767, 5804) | -0.030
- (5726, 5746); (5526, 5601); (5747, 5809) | 0.009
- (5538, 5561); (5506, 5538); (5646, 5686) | -0.079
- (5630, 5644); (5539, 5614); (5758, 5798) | -0.041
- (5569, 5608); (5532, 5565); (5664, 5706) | 0.033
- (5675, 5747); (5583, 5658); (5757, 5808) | 0.000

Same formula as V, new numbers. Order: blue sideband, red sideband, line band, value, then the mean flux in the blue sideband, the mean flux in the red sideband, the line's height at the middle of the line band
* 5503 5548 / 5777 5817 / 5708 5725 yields 0.6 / 111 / 116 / 115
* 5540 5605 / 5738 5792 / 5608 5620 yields -0.6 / 111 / 117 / 112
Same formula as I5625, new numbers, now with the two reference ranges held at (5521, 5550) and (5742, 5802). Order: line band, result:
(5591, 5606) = 0.6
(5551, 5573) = 1.2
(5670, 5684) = 0.5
